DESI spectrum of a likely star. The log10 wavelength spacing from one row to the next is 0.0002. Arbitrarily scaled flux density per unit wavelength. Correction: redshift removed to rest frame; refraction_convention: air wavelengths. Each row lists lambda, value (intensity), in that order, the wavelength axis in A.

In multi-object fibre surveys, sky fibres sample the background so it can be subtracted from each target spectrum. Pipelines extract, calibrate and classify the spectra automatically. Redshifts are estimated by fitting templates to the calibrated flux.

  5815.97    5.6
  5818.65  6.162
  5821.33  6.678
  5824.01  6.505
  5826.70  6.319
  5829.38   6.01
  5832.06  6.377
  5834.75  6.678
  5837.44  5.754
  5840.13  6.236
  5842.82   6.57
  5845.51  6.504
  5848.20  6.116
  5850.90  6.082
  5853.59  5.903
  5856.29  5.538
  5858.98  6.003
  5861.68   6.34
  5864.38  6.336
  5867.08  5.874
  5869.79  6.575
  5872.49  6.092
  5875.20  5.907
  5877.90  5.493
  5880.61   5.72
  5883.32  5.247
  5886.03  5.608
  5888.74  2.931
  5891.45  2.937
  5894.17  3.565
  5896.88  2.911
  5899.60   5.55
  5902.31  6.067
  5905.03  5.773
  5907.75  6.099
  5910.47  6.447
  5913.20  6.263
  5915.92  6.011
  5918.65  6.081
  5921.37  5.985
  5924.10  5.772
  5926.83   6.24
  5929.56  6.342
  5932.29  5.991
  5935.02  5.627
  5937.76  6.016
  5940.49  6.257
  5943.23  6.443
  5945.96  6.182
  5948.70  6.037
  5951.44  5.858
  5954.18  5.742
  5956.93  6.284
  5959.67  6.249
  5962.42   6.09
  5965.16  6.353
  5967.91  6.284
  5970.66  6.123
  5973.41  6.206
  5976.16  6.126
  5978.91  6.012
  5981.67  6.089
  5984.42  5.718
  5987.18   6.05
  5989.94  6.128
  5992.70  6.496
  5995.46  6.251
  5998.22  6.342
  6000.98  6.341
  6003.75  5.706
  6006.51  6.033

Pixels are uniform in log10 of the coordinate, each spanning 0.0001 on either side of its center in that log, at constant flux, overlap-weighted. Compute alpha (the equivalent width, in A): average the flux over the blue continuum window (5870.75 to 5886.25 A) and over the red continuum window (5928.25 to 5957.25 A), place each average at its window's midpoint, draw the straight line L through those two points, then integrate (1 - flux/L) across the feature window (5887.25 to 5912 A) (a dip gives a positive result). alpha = 4.75 A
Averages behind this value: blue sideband 5.71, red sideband 6.06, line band 4.71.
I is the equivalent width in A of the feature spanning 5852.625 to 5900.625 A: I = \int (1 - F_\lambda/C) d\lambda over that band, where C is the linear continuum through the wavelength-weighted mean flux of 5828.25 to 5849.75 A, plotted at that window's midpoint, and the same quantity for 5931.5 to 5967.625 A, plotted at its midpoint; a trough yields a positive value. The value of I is 7.5 A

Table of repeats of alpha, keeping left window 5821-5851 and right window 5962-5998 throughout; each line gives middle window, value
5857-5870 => 0.3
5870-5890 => 2.9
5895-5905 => 2.2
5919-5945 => 0.6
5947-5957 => 0.4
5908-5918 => 0.0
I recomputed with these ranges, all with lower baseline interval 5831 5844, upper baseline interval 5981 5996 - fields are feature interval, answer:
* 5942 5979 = 0.0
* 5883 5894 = 3.9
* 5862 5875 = 0.2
